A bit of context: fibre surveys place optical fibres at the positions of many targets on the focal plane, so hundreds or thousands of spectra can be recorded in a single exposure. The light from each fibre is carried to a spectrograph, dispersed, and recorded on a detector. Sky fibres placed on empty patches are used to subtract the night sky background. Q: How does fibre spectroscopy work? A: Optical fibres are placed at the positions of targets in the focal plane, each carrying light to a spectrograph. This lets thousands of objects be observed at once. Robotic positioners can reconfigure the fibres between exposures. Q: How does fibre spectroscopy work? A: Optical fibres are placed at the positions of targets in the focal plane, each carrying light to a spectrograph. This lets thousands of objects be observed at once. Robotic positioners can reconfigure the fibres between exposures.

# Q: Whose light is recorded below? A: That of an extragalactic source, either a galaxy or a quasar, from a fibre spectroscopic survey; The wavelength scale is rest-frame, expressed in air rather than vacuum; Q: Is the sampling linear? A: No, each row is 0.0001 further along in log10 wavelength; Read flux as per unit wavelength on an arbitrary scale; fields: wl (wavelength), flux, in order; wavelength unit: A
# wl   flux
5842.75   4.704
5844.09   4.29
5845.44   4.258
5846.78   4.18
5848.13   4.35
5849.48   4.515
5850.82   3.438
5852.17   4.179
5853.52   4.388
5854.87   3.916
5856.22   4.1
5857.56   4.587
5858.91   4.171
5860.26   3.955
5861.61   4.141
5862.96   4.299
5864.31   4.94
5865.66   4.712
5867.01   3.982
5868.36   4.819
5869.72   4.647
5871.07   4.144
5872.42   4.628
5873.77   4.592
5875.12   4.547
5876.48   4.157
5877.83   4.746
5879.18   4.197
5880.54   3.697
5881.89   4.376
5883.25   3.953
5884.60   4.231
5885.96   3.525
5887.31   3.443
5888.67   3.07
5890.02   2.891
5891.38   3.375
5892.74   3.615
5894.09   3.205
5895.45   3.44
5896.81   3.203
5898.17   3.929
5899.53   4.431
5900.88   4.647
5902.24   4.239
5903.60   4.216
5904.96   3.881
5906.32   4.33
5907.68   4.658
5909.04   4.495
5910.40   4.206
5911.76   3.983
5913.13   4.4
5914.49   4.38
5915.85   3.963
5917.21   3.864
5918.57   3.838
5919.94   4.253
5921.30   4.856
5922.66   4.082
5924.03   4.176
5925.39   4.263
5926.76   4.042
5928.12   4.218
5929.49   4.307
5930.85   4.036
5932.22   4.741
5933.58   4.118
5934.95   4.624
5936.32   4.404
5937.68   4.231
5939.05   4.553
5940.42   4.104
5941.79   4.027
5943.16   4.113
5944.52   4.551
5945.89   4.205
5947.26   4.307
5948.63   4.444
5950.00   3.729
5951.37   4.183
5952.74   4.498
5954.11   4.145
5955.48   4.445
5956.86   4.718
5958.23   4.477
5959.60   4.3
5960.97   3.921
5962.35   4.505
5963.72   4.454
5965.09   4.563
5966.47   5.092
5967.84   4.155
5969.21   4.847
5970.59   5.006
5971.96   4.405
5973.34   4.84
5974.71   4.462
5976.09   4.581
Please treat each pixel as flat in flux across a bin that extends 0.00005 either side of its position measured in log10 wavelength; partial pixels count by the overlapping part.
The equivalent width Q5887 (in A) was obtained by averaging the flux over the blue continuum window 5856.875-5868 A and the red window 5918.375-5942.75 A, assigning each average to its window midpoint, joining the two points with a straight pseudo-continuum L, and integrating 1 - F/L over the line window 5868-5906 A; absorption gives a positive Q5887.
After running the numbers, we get 3.0 A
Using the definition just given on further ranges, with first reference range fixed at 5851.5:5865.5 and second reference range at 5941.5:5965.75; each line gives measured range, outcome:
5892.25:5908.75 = 1.15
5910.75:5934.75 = 0.50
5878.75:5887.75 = 0.78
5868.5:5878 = -0.47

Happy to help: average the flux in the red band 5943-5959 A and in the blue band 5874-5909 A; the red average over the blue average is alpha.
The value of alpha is 1.10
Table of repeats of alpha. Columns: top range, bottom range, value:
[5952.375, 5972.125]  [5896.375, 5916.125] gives 1.07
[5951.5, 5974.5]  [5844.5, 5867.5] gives 1.06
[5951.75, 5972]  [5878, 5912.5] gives 1.15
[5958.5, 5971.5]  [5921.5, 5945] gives 1.06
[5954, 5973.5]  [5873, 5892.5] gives 1.16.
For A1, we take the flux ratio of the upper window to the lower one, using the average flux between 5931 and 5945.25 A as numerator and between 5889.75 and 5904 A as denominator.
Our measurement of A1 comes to 1.15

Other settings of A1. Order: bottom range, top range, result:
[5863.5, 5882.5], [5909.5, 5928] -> 0.94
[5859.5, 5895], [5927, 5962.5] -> 1.06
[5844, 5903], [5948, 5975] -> 1.09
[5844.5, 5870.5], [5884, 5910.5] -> 0.90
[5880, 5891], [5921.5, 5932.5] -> 1.16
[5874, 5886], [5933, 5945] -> 1.02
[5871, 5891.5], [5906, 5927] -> 1.06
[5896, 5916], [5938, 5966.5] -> 1.03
